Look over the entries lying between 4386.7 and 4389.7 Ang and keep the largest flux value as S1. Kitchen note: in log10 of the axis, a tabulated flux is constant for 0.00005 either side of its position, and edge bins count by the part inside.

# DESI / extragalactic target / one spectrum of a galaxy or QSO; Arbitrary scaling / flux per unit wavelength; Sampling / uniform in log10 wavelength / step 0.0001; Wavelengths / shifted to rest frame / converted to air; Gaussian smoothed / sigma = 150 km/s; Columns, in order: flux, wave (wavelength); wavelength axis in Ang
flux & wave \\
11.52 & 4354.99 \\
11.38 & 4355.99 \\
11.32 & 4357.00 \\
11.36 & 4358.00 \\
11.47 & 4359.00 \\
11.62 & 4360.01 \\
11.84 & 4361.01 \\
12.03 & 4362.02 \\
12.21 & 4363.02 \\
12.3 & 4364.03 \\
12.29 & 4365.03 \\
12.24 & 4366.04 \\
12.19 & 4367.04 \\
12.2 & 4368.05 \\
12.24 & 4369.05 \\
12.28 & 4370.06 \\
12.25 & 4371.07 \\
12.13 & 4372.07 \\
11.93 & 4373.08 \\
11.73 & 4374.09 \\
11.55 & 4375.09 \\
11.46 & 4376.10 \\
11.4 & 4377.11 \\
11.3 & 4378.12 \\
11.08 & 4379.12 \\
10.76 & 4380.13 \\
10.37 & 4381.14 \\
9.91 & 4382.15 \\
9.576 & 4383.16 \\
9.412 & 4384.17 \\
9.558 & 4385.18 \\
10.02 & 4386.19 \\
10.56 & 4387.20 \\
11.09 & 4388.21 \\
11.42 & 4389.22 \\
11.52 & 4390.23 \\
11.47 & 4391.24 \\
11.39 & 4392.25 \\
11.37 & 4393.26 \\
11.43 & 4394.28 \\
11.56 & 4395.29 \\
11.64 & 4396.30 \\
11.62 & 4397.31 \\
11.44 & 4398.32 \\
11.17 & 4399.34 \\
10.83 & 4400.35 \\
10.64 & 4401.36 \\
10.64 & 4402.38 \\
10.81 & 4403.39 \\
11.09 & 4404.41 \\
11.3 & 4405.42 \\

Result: 11.42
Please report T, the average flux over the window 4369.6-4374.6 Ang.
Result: 12.1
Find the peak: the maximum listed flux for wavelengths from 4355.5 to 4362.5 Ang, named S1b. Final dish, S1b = 12.03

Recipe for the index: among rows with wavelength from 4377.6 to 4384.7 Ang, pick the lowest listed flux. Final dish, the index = 9.412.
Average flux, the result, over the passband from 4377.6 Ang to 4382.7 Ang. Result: 10.7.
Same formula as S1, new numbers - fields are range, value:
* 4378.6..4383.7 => 11.08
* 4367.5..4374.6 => 12.28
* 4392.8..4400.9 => 11.64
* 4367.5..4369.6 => 12.24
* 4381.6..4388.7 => 11.09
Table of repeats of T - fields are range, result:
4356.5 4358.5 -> 11.4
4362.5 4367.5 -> 12.3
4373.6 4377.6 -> 11.5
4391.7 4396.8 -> 11.5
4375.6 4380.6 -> 11.2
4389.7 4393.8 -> 11.4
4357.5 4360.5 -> 11.5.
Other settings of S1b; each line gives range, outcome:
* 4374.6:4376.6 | 11.55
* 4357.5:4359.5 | 11.47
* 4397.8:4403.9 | 11.44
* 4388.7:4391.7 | 11.52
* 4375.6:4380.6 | 11.46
